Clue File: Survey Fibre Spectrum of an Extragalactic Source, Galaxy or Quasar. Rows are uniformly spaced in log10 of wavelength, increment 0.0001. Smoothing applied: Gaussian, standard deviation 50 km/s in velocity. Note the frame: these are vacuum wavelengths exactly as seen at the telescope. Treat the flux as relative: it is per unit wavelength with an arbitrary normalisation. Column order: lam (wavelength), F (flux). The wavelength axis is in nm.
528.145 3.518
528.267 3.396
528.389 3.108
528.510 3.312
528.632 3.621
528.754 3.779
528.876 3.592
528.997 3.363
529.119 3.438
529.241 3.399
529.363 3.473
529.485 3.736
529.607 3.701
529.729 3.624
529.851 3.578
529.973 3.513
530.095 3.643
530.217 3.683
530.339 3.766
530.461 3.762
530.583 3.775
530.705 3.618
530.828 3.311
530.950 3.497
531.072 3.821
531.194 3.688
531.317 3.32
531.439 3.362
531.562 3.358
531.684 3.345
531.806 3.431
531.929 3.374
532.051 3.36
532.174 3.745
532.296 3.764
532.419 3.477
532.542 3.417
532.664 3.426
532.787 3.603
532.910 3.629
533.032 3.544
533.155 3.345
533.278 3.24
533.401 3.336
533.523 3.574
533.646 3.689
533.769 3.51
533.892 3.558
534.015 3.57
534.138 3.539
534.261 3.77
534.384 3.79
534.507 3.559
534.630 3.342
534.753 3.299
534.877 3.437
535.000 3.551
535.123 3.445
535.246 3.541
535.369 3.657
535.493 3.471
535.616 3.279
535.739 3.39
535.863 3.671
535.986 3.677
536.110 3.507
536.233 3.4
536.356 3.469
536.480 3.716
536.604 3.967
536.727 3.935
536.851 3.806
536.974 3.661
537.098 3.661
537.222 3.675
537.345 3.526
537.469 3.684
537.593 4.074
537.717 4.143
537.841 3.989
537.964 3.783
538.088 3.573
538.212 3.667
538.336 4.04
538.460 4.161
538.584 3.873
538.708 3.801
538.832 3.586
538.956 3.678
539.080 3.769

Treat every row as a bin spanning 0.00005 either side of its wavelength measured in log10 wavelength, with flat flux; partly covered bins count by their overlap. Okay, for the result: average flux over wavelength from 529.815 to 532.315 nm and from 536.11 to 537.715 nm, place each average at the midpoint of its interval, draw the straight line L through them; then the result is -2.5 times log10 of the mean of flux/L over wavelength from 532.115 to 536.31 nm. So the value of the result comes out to 0.04 mag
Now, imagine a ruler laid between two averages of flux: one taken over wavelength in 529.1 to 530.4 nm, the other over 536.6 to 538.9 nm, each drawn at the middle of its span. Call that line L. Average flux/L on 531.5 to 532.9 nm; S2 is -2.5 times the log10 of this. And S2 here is 0.06 mag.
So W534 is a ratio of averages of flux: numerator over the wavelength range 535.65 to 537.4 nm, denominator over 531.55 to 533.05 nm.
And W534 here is 1.04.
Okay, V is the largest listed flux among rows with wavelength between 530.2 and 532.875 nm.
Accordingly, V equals 3.821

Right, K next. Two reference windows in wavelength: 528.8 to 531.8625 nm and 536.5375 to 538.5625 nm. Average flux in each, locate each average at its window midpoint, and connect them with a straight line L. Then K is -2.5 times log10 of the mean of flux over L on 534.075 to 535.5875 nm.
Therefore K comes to 0.06 mag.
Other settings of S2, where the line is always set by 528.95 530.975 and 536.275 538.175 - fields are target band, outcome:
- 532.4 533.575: 0.062 mag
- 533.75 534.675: 0.032 mag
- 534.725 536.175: 0.069 mag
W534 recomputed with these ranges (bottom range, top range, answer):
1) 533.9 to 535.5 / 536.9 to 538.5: 1.08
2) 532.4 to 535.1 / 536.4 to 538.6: 1.09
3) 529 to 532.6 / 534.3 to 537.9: 1.02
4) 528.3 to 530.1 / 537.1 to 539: 1.08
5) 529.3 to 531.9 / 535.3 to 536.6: 0.99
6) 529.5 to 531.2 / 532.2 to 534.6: 0.97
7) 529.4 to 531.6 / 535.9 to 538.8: 1.05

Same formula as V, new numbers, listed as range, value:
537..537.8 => 4.143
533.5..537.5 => 3.967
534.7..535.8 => 3.657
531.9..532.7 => 3.764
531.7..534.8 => 3.79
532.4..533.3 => 3.629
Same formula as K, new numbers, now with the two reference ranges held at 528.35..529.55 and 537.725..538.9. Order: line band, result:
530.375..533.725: 0.028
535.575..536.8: 0.046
